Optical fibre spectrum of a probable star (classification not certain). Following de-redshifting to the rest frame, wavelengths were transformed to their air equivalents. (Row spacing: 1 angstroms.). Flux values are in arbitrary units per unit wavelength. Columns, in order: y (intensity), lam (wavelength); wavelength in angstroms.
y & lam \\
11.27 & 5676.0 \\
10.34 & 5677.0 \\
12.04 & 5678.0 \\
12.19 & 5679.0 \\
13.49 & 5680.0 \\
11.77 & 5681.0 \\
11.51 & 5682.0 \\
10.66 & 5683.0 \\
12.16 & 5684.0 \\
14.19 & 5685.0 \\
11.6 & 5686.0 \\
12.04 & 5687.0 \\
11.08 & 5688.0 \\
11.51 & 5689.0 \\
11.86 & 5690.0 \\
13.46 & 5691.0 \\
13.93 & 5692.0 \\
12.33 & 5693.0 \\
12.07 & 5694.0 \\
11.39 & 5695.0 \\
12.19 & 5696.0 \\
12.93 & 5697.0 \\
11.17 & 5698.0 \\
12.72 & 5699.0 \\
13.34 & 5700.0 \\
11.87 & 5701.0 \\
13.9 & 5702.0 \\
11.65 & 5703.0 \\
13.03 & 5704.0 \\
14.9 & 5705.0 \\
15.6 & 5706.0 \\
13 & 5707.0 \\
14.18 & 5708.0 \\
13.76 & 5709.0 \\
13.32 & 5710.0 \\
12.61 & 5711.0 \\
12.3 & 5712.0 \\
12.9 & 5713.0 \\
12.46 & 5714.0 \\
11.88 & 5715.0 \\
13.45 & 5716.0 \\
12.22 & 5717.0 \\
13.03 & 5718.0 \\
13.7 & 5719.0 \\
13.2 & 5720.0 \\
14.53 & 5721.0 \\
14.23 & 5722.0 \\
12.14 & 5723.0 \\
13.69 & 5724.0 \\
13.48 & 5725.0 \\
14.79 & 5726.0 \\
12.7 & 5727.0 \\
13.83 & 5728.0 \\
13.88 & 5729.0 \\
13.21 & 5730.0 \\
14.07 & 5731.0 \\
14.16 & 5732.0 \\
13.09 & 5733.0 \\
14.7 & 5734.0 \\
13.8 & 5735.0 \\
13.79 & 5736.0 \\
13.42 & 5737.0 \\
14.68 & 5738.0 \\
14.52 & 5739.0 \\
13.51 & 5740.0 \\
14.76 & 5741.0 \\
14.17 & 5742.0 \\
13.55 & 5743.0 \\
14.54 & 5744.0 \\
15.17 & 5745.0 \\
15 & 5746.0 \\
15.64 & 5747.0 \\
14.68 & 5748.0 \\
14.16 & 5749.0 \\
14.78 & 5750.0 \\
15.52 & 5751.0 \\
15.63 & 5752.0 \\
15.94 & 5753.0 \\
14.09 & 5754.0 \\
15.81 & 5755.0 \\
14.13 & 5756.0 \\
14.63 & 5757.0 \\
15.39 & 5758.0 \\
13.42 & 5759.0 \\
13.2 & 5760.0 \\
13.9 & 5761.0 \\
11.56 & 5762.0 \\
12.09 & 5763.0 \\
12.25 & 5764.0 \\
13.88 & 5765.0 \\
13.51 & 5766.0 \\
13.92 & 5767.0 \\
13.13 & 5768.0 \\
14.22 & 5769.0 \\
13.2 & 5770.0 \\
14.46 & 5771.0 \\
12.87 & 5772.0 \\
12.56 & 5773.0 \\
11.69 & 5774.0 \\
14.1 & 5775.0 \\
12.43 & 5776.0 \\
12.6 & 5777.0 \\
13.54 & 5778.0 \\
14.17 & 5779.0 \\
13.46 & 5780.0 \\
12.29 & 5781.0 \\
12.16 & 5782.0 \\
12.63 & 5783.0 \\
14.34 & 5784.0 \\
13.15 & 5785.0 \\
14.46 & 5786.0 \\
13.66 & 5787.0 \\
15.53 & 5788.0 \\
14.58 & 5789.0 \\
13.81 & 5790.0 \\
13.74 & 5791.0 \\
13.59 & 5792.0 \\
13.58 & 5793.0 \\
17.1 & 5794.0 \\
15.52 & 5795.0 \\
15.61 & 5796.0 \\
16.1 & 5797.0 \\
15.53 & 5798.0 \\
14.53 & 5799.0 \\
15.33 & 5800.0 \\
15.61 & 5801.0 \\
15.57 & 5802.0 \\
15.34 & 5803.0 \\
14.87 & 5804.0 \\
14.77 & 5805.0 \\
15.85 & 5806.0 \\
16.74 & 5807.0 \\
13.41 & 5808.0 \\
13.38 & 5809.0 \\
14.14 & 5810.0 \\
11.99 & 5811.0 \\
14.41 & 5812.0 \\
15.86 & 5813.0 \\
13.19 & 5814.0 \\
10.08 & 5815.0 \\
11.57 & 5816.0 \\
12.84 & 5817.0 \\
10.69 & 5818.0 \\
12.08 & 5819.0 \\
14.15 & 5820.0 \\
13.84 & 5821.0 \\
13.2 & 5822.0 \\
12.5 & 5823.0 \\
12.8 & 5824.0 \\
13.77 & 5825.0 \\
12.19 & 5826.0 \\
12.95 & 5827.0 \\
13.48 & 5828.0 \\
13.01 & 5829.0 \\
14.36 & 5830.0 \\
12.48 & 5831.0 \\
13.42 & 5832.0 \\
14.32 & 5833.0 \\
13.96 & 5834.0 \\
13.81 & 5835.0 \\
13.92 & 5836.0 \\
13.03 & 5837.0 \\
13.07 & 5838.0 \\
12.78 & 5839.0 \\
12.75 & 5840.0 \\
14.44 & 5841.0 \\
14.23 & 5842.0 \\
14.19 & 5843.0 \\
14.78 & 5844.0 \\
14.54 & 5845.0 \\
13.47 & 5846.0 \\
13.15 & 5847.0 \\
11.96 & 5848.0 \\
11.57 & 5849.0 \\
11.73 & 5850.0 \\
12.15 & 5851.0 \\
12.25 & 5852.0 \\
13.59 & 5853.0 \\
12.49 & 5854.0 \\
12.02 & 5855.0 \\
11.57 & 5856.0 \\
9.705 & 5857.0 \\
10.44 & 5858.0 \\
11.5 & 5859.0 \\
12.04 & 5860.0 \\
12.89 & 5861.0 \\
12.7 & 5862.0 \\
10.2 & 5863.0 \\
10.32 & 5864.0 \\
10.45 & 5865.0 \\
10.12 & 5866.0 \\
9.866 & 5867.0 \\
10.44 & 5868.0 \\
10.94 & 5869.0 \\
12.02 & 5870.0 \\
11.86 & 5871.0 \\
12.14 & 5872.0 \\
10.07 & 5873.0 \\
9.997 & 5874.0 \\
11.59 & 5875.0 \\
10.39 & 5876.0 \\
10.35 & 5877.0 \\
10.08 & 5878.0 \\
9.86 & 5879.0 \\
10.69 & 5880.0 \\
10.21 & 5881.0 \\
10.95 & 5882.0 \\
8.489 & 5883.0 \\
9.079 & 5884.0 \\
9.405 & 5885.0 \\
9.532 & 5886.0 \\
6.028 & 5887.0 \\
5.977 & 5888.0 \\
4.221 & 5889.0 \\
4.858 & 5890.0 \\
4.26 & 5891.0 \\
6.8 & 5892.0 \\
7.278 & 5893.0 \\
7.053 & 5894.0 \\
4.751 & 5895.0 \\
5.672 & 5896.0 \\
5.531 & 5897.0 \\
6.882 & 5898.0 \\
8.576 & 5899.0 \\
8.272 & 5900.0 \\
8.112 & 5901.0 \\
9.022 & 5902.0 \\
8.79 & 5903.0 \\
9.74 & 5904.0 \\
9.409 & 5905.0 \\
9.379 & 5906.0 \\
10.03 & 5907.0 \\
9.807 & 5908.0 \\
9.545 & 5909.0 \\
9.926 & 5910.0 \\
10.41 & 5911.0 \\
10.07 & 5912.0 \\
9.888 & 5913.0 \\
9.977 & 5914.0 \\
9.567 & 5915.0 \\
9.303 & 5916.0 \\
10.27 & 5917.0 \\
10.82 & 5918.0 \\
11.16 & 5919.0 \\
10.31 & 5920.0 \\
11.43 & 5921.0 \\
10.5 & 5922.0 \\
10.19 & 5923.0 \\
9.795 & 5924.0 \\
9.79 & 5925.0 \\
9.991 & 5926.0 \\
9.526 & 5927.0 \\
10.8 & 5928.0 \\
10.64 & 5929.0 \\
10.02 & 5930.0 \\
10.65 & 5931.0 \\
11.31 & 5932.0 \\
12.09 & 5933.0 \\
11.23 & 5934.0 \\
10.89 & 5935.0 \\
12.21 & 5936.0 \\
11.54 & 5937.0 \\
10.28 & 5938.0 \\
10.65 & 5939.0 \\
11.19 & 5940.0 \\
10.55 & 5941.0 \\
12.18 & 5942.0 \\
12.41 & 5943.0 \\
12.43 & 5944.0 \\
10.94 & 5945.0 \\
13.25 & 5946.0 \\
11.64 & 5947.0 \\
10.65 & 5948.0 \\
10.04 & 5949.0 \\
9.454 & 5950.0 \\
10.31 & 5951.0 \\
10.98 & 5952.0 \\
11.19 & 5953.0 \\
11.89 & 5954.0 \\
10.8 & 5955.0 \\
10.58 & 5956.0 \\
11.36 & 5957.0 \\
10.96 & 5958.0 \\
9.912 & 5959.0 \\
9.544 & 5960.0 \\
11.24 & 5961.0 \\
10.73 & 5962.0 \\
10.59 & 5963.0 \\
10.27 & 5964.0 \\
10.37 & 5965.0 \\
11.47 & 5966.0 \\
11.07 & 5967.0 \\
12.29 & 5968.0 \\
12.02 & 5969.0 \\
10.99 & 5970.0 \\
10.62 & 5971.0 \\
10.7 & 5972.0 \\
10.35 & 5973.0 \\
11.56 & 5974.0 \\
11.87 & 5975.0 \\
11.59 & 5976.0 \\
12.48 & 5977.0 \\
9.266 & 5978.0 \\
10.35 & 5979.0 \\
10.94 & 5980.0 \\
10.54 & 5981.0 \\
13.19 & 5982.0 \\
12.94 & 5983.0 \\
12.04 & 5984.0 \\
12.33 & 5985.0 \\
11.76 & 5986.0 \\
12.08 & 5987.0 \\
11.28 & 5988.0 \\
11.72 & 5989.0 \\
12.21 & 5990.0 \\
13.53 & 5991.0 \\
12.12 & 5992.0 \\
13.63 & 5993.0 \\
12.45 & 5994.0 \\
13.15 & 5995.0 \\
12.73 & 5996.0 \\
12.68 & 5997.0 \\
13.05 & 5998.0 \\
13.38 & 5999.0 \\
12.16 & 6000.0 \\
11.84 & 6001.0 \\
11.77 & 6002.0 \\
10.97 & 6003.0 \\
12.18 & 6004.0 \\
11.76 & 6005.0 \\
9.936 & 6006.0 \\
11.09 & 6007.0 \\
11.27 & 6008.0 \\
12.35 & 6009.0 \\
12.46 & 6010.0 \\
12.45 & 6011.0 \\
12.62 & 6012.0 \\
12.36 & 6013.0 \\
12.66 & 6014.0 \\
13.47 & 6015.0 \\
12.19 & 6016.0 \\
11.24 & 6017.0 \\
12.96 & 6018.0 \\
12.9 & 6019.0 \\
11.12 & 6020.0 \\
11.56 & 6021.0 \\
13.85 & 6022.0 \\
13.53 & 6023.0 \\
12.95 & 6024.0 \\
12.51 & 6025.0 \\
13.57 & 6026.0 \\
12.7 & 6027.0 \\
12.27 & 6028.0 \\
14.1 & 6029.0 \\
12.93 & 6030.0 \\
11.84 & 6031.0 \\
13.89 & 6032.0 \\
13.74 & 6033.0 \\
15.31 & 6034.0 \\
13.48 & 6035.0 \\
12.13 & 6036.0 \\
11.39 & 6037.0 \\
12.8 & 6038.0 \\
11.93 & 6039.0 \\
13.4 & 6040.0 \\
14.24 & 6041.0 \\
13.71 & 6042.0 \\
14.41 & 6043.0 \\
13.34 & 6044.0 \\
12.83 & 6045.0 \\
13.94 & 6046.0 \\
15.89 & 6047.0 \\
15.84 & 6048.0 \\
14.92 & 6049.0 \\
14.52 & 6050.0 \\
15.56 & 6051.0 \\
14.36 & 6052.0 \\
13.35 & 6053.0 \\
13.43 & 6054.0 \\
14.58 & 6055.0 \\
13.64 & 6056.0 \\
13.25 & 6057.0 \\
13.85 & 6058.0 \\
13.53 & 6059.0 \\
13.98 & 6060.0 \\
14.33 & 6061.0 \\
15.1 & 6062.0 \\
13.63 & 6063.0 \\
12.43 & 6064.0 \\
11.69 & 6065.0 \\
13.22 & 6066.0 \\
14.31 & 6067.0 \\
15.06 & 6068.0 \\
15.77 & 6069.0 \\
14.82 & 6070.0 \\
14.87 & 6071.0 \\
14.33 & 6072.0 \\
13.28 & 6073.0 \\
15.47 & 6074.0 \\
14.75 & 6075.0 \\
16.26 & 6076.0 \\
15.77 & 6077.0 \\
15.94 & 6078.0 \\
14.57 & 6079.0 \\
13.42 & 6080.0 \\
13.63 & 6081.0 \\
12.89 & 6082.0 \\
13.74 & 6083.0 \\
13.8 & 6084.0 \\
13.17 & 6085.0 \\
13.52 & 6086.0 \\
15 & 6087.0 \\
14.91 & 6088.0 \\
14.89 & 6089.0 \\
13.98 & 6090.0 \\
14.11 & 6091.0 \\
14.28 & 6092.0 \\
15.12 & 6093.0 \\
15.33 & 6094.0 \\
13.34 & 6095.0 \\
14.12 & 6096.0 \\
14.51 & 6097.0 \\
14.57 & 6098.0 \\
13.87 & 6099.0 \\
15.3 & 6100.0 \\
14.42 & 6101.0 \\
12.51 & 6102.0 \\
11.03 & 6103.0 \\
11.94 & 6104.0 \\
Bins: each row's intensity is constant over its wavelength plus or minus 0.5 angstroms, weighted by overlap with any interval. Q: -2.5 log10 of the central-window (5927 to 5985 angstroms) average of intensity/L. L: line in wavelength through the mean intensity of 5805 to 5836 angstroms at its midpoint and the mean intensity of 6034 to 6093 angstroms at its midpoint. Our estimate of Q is 0.23 mag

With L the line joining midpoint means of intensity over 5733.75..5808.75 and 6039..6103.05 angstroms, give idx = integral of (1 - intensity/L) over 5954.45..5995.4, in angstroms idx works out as 8.0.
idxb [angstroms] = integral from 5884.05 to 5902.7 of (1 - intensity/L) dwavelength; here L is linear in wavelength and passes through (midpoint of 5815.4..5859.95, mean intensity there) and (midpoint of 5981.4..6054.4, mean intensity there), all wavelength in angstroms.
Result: 8.69 angstroms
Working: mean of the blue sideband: 12.9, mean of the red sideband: 12.8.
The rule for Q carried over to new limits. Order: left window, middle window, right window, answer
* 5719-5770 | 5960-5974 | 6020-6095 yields 0.26 mag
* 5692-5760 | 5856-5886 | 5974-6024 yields 0.21 mag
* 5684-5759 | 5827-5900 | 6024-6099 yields 0.26 mag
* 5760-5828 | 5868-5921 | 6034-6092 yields 0.46 mag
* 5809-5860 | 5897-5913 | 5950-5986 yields 0.30 mag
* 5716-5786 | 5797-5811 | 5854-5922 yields -0.23 mag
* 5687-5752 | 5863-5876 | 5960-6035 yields 0.18 mag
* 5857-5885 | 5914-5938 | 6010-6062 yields 0.10 mag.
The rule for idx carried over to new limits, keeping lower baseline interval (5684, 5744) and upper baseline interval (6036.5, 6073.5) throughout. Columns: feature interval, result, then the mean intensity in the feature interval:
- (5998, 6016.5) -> 2.35 angstroms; 12.1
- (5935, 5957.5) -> 4.11 angstroms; 11.2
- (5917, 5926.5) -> 2.24 angstroms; 10.4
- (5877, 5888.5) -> 3.73 angstroms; 9.17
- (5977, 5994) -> 2.32 angstroms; 11.9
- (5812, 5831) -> 0.70 angstroms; 12.9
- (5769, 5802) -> -1.63 angstroms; 14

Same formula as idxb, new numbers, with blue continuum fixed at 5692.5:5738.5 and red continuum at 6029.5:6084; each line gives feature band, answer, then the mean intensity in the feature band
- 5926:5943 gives 3.4 angstroms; 11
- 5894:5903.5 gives 4.4 angstroms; 7.28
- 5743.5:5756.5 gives -1.6 angstroms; 15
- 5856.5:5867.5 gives 2.1 angstroms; 10.9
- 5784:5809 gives -2.7 angstroms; 14.9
